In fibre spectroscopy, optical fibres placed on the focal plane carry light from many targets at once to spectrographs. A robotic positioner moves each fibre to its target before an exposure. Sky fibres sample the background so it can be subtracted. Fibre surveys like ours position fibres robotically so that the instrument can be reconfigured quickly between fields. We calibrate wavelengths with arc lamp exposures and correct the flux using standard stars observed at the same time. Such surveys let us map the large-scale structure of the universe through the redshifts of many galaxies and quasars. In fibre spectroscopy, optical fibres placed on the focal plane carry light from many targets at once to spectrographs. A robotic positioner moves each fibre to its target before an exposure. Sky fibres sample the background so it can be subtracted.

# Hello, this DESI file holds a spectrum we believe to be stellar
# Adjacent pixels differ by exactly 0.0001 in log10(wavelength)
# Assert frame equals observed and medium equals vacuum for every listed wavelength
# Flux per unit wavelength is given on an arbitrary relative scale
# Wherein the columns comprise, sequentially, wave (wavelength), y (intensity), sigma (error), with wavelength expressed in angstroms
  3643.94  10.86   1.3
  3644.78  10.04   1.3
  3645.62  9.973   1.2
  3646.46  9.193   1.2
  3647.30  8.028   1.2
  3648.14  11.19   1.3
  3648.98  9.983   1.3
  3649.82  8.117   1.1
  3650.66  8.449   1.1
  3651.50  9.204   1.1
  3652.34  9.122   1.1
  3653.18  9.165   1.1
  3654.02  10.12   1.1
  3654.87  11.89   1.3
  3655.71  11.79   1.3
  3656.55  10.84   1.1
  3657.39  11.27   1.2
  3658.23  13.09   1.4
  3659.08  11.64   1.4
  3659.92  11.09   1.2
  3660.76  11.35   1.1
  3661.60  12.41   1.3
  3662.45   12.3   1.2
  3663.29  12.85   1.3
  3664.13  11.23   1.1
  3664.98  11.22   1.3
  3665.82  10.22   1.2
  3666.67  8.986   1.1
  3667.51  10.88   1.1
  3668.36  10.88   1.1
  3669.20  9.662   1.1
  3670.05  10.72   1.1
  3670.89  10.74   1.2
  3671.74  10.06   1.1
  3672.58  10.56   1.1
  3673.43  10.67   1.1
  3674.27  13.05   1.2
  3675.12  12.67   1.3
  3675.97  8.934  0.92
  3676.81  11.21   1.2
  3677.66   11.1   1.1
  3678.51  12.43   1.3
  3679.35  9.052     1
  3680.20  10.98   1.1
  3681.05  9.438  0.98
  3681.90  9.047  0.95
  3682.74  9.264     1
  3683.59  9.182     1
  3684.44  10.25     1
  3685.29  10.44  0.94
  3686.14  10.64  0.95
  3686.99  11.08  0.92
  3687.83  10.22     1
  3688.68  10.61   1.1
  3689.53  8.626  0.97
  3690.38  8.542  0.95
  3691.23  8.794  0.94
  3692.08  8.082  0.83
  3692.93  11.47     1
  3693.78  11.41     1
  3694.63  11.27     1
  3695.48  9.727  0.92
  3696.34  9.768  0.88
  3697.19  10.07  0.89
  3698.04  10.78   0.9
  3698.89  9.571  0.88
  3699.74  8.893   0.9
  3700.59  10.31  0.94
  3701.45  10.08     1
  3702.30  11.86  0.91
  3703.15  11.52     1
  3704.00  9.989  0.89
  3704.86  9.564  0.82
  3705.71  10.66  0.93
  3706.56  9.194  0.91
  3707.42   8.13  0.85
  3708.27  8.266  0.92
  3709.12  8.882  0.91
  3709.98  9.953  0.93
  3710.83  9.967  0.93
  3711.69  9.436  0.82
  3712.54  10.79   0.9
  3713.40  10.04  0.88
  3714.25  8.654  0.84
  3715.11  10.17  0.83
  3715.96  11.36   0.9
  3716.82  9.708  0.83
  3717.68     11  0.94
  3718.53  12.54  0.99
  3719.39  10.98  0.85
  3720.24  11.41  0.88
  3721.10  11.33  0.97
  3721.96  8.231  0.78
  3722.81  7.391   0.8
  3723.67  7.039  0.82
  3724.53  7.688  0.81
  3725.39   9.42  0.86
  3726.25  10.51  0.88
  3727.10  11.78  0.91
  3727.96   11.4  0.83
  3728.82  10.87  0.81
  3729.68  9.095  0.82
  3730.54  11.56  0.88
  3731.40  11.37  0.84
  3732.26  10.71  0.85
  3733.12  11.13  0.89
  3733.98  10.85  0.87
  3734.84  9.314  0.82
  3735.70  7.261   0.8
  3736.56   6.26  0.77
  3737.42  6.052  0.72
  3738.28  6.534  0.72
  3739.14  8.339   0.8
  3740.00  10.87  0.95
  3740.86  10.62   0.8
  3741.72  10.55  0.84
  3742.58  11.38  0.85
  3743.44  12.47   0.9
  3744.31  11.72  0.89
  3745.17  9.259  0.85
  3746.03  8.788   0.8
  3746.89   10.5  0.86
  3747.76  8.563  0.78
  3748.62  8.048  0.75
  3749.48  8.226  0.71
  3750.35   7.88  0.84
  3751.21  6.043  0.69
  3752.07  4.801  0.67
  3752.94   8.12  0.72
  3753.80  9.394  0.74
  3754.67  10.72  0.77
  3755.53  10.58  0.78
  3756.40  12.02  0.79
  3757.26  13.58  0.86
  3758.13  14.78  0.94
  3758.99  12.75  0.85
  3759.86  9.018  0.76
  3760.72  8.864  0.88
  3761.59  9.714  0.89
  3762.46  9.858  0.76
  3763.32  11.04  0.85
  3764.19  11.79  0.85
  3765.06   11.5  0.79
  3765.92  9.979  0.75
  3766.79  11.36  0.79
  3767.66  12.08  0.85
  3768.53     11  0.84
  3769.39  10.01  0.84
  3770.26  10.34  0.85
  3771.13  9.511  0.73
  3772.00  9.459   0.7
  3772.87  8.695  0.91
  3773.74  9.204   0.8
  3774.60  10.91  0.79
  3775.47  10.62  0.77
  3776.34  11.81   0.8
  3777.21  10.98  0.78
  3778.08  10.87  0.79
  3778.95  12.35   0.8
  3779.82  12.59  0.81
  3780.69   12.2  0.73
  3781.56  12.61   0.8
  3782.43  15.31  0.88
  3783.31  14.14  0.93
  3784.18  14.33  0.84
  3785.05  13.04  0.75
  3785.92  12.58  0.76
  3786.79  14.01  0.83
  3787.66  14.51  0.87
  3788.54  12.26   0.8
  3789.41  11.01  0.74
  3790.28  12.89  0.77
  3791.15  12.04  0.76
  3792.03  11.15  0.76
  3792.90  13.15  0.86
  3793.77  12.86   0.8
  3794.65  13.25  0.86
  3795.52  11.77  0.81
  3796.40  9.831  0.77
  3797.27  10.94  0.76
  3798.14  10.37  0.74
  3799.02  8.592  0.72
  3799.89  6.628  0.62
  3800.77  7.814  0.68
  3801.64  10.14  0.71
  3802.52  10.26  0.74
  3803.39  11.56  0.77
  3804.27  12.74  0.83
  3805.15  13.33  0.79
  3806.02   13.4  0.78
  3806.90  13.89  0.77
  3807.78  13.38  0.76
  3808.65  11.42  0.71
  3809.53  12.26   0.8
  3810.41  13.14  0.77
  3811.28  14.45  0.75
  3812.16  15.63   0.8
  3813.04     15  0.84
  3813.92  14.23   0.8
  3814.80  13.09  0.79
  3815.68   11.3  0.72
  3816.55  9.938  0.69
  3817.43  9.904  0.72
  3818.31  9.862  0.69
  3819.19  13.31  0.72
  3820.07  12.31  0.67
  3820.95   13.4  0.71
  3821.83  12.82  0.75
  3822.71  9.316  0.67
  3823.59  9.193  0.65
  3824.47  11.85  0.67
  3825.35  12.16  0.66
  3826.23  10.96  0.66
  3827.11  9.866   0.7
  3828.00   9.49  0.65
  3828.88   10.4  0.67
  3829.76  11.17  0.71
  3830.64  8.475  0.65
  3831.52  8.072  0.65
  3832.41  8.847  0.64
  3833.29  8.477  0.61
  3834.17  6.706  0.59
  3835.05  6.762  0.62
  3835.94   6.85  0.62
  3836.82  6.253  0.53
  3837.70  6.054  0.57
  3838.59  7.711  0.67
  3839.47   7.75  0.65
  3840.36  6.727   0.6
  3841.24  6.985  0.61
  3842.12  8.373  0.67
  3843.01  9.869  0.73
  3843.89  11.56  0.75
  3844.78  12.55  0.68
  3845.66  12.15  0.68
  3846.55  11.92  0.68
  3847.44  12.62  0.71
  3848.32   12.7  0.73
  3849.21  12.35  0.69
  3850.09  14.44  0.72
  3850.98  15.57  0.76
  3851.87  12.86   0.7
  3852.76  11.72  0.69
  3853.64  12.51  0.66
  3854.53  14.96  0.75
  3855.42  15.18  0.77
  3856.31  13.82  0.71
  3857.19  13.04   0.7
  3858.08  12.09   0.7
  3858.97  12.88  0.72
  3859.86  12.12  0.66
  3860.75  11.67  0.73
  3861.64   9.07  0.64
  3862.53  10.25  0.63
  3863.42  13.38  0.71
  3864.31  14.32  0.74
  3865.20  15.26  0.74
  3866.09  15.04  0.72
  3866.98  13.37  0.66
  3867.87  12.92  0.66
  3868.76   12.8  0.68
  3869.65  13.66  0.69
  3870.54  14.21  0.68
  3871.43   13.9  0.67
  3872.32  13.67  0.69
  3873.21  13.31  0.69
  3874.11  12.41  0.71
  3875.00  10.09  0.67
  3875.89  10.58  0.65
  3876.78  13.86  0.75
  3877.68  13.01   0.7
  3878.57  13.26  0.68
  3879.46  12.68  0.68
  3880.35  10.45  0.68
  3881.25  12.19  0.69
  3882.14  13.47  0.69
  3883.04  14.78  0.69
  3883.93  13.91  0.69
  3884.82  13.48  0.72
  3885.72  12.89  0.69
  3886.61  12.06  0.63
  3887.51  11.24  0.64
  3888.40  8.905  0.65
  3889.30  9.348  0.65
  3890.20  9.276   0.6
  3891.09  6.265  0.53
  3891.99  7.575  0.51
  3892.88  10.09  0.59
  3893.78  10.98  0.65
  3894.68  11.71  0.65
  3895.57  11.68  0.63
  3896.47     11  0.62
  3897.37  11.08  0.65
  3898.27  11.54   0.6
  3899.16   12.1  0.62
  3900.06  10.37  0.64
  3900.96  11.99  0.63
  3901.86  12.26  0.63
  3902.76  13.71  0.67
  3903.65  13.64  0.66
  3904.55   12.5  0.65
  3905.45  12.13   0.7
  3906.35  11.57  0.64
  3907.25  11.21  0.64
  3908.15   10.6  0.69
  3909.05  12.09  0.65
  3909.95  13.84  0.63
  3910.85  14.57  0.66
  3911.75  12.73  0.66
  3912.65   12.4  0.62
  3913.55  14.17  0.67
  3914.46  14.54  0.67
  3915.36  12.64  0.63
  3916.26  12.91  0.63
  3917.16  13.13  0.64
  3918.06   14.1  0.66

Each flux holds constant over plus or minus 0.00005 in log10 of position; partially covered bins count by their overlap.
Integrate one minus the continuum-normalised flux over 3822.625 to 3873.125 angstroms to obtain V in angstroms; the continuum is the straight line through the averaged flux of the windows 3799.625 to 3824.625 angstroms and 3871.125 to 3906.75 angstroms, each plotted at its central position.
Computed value 2.6 angstroms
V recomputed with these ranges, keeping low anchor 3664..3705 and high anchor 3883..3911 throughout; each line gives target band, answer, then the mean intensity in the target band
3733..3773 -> 3.3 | 9.82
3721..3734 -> 0.7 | 9.96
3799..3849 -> 2.0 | 10.6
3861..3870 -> -1.3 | 13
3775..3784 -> -1.3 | 12.4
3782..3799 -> -2.5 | 12.5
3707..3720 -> 0.6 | 10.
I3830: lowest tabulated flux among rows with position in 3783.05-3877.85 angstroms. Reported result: 6.054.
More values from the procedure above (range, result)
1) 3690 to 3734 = 7.039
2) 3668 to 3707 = 8.082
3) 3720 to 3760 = 4.801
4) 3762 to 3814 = 6.628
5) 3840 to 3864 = 6.727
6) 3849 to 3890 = 8.905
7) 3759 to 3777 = 8.695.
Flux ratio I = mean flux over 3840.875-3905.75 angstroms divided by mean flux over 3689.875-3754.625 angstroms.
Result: 1.26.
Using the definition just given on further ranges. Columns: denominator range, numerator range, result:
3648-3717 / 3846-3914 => 1.20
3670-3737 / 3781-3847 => 1.10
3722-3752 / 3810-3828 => 1.29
